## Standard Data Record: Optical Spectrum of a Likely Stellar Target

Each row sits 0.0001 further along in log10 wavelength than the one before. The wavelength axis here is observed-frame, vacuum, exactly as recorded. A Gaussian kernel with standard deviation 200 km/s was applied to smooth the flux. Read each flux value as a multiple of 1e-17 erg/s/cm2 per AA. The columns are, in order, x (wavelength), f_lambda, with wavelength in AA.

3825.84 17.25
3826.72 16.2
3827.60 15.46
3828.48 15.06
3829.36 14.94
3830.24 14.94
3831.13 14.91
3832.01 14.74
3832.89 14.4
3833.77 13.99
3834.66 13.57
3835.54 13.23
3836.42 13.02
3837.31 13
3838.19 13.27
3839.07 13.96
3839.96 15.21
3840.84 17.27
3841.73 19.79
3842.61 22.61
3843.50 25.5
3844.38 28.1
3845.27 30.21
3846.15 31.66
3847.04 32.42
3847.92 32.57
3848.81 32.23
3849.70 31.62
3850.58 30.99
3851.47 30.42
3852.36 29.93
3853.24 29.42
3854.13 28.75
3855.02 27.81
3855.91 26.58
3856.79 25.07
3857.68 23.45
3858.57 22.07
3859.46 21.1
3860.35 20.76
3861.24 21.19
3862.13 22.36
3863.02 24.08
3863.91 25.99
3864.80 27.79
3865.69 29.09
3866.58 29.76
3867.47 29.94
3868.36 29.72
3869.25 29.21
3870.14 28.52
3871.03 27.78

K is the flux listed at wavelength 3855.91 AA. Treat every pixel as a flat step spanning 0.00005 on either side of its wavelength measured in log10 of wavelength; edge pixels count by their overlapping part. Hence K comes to 26.58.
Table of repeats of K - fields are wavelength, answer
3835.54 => 13.23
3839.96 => 15.21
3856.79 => 25.07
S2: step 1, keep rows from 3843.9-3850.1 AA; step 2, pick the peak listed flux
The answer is 32.57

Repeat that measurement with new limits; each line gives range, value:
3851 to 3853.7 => 30.42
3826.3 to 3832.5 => 16.2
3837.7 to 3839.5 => 13.96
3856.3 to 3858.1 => 25.07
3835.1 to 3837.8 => 13.23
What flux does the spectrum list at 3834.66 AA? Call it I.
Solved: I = 13.57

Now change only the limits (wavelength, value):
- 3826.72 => 16.2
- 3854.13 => 28.75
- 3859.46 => 21.1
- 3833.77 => 13.99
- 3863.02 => 24.08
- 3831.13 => 14.91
